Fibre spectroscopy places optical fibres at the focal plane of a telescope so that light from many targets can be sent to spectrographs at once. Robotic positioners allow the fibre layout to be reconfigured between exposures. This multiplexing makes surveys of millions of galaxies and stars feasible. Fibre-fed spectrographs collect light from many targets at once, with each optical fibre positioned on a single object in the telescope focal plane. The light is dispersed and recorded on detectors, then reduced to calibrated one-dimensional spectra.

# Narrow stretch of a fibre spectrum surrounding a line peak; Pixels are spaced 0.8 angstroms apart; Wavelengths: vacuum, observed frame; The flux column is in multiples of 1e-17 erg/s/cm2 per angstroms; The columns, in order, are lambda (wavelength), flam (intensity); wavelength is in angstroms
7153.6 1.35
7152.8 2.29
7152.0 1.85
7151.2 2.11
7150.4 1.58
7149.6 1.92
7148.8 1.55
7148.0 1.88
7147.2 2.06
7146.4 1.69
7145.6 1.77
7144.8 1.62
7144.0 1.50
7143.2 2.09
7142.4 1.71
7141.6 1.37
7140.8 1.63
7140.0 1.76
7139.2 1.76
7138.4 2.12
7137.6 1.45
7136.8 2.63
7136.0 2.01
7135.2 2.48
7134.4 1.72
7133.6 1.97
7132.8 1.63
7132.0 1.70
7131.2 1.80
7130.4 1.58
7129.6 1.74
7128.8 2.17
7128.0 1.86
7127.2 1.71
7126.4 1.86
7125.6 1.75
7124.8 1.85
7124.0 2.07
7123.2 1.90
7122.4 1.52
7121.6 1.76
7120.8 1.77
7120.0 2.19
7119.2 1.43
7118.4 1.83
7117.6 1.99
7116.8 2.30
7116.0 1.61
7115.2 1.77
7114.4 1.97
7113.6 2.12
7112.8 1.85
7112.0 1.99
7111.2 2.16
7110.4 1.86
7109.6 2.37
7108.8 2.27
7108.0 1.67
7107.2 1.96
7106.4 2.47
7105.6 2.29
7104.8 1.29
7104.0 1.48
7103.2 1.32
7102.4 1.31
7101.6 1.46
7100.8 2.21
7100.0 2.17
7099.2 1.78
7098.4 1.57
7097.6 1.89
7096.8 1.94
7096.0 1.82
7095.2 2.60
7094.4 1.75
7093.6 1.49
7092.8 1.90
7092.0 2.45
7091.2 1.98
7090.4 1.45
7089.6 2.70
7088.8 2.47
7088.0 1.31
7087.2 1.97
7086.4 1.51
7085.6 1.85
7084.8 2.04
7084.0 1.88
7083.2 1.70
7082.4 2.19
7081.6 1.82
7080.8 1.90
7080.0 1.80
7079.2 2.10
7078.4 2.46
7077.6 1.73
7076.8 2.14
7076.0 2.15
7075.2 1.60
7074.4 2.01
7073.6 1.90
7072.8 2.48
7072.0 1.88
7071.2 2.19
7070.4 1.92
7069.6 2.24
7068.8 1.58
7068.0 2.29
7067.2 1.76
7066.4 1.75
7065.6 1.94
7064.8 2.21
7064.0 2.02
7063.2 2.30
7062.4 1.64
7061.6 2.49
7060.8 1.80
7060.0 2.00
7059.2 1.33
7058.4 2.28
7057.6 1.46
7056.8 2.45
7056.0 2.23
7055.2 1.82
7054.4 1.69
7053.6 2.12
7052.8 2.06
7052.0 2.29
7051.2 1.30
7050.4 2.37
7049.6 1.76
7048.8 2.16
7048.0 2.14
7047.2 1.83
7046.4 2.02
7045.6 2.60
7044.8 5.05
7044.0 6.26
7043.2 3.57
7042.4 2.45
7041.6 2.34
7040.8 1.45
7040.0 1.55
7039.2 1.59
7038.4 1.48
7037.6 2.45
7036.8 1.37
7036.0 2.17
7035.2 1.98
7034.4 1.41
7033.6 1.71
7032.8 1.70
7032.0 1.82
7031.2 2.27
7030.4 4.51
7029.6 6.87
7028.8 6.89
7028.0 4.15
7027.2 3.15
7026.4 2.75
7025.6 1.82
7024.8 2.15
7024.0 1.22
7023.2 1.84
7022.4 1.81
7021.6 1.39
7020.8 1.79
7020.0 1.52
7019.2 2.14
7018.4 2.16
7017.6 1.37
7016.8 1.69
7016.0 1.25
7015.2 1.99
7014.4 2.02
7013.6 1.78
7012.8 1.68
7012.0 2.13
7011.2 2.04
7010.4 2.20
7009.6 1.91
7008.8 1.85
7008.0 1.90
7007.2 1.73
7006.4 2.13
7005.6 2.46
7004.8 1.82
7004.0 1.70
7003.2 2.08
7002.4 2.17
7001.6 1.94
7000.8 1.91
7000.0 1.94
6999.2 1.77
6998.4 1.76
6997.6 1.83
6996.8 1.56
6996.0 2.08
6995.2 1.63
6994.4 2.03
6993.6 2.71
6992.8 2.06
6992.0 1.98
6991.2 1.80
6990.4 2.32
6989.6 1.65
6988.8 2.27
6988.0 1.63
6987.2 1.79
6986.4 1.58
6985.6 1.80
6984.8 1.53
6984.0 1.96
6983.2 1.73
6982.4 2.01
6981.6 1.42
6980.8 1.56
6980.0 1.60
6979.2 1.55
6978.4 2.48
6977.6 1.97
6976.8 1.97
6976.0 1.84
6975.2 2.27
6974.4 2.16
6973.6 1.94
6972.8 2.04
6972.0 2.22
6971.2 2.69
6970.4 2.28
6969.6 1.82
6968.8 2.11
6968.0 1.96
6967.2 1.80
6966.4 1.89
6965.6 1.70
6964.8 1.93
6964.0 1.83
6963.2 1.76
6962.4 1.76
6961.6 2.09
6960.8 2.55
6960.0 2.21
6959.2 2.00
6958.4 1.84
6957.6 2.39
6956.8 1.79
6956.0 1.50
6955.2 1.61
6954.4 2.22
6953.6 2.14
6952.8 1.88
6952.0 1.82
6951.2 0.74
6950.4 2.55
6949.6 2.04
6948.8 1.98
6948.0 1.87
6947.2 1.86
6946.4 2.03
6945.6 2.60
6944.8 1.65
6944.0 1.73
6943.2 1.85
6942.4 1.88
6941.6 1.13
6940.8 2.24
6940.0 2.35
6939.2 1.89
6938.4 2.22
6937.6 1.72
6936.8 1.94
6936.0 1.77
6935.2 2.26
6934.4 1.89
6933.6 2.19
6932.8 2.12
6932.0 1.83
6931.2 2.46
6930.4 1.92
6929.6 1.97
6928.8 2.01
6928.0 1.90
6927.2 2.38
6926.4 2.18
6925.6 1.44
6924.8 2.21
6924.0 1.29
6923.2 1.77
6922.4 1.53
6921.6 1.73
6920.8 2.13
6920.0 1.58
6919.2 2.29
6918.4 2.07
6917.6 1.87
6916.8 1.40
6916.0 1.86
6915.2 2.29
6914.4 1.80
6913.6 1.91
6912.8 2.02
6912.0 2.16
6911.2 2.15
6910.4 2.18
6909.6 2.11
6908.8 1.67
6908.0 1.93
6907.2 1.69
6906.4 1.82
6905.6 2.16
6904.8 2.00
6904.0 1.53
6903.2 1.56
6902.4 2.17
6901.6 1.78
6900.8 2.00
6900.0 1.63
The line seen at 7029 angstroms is [S II]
